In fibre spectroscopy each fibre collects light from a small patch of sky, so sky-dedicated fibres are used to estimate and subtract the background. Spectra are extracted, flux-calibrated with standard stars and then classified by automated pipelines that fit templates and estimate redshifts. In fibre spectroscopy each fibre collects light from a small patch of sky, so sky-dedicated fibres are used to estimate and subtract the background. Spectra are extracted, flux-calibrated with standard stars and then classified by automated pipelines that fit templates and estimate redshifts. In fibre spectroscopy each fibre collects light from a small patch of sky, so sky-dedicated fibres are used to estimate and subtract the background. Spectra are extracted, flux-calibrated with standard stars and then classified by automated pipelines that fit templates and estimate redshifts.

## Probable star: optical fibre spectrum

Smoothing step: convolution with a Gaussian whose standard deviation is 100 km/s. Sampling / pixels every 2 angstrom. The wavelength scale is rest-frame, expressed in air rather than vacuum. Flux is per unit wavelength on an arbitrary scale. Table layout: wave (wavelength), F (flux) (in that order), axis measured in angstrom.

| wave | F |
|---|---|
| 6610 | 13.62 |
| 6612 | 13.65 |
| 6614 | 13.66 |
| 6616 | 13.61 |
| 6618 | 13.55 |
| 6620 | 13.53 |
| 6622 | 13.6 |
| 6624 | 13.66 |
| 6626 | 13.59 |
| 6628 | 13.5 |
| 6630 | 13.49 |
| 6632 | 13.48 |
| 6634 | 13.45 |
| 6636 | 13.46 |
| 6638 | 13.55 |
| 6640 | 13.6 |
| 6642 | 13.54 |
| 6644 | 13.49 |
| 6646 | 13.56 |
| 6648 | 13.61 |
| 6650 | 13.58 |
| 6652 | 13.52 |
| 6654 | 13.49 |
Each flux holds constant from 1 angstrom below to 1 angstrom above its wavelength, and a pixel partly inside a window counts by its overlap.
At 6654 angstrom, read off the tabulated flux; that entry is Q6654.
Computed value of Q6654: 13.49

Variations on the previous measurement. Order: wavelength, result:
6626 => 13.59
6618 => 13.55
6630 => 13.49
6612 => 13.65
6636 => 13.46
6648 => 13.61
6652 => 13.52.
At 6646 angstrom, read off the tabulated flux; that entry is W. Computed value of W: 13.56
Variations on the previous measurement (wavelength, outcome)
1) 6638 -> 13.55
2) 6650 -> 13.58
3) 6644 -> 13.49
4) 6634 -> 13.45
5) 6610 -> 13.62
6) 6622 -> 13.6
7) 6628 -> 13.5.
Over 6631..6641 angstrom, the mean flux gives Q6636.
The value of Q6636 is 13.5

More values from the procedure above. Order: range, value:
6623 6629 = 13.6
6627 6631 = 13.5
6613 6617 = 13.6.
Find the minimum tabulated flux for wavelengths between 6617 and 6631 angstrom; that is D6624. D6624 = 13.49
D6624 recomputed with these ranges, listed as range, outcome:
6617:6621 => 13.53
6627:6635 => 13.45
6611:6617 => 13.61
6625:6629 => 13.5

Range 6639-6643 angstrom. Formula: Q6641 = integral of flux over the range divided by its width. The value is 13.6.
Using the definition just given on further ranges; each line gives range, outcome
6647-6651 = 13.6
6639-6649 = 13.6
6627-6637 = 13.5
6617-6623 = 13.6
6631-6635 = 13.5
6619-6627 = 13.6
